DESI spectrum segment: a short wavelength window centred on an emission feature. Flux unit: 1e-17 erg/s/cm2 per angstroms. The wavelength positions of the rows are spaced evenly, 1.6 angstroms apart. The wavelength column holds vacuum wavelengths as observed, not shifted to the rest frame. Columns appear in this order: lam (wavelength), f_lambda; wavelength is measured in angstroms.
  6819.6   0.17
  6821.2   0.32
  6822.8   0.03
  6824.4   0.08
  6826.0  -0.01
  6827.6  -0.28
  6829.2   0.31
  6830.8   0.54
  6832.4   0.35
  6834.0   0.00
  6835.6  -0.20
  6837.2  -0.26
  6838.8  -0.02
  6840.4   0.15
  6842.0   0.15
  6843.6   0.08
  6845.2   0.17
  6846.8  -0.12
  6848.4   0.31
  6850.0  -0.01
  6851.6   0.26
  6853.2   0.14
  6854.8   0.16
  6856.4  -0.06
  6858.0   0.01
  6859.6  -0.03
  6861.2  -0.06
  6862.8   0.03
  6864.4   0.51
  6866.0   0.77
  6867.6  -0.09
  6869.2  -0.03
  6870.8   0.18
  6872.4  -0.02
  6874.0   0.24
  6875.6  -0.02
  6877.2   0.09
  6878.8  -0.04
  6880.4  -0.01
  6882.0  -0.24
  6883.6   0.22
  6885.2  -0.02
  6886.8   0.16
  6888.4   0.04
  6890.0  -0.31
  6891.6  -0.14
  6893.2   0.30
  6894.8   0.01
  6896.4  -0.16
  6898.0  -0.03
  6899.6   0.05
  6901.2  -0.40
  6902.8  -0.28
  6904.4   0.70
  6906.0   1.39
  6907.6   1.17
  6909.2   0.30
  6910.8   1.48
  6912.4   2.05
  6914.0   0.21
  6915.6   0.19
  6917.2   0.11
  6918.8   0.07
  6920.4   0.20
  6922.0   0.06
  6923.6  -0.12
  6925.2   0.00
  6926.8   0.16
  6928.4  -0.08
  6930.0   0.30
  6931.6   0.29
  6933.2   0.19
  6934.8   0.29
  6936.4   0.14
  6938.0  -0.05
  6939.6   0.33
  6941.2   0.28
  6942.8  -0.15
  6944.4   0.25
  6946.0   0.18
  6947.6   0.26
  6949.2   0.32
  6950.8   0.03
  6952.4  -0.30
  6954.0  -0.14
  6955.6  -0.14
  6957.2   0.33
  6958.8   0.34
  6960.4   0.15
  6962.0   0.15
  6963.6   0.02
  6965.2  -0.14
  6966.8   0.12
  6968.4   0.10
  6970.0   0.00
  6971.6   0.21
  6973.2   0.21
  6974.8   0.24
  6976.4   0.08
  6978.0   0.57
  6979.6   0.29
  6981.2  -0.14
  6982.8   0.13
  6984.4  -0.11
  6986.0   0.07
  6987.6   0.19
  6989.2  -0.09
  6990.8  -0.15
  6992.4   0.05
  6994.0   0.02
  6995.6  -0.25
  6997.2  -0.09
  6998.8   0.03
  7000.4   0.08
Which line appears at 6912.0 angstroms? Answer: [O II]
